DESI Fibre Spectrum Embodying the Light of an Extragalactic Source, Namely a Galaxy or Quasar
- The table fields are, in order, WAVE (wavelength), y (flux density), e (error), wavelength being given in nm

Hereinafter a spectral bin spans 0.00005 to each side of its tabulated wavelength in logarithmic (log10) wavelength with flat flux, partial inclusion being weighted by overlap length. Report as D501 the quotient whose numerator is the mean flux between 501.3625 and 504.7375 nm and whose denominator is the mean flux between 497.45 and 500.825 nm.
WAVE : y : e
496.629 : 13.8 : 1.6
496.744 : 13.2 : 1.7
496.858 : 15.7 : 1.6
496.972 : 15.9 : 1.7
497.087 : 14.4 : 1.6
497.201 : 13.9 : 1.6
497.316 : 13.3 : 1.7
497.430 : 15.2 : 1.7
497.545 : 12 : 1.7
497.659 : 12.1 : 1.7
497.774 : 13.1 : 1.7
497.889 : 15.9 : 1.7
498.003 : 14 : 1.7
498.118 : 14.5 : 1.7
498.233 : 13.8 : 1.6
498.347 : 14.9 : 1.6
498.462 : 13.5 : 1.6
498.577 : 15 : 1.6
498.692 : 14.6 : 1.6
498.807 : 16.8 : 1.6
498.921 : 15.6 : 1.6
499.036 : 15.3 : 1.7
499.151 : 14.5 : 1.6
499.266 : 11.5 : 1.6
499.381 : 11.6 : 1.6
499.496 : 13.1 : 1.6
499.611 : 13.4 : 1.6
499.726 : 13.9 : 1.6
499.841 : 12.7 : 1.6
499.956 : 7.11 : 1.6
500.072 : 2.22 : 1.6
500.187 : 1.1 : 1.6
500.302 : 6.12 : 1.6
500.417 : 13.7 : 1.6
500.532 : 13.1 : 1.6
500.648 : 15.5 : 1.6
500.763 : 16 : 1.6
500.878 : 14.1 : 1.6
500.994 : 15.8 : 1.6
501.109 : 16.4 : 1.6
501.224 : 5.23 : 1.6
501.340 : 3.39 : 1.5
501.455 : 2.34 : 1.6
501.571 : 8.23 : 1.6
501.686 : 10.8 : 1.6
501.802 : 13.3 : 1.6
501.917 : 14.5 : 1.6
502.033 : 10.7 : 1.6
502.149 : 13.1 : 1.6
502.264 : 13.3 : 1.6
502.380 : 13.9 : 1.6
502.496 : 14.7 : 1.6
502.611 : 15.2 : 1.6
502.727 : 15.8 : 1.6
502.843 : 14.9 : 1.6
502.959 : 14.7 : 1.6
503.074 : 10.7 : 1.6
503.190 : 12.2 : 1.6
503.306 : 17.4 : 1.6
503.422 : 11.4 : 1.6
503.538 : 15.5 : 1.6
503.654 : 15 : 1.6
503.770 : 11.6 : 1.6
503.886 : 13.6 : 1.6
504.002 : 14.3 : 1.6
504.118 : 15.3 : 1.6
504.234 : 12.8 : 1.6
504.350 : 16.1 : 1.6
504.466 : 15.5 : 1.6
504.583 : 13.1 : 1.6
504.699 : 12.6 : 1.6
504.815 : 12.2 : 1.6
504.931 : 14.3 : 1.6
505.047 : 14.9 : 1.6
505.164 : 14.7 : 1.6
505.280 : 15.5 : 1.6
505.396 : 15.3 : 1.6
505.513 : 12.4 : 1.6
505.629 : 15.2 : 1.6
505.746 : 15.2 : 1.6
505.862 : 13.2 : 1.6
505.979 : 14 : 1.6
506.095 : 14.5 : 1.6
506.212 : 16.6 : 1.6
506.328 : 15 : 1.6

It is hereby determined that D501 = 1.03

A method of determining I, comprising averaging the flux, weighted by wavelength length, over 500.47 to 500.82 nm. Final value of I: 14.8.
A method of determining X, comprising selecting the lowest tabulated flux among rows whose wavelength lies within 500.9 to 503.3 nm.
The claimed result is 2.34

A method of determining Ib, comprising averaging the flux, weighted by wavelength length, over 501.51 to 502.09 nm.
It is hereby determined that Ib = 11.5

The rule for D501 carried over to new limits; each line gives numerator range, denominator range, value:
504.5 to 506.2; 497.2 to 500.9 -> 1.11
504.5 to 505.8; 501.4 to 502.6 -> 1.21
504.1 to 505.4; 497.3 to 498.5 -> 1.03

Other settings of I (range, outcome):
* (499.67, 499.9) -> 13.3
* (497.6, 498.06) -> 13.8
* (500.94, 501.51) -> 8.62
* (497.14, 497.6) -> 13.6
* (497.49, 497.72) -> 12.1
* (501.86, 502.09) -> 12.6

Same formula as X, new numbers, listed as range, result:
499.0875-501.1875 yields 1.1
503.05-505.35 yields 10.7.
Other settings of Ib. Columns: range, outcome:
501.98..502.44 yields 12.8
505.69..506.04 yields 14.1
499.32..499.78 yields 13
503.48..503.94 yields 13.9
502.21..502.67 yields 14.3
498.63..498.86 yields 15.6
